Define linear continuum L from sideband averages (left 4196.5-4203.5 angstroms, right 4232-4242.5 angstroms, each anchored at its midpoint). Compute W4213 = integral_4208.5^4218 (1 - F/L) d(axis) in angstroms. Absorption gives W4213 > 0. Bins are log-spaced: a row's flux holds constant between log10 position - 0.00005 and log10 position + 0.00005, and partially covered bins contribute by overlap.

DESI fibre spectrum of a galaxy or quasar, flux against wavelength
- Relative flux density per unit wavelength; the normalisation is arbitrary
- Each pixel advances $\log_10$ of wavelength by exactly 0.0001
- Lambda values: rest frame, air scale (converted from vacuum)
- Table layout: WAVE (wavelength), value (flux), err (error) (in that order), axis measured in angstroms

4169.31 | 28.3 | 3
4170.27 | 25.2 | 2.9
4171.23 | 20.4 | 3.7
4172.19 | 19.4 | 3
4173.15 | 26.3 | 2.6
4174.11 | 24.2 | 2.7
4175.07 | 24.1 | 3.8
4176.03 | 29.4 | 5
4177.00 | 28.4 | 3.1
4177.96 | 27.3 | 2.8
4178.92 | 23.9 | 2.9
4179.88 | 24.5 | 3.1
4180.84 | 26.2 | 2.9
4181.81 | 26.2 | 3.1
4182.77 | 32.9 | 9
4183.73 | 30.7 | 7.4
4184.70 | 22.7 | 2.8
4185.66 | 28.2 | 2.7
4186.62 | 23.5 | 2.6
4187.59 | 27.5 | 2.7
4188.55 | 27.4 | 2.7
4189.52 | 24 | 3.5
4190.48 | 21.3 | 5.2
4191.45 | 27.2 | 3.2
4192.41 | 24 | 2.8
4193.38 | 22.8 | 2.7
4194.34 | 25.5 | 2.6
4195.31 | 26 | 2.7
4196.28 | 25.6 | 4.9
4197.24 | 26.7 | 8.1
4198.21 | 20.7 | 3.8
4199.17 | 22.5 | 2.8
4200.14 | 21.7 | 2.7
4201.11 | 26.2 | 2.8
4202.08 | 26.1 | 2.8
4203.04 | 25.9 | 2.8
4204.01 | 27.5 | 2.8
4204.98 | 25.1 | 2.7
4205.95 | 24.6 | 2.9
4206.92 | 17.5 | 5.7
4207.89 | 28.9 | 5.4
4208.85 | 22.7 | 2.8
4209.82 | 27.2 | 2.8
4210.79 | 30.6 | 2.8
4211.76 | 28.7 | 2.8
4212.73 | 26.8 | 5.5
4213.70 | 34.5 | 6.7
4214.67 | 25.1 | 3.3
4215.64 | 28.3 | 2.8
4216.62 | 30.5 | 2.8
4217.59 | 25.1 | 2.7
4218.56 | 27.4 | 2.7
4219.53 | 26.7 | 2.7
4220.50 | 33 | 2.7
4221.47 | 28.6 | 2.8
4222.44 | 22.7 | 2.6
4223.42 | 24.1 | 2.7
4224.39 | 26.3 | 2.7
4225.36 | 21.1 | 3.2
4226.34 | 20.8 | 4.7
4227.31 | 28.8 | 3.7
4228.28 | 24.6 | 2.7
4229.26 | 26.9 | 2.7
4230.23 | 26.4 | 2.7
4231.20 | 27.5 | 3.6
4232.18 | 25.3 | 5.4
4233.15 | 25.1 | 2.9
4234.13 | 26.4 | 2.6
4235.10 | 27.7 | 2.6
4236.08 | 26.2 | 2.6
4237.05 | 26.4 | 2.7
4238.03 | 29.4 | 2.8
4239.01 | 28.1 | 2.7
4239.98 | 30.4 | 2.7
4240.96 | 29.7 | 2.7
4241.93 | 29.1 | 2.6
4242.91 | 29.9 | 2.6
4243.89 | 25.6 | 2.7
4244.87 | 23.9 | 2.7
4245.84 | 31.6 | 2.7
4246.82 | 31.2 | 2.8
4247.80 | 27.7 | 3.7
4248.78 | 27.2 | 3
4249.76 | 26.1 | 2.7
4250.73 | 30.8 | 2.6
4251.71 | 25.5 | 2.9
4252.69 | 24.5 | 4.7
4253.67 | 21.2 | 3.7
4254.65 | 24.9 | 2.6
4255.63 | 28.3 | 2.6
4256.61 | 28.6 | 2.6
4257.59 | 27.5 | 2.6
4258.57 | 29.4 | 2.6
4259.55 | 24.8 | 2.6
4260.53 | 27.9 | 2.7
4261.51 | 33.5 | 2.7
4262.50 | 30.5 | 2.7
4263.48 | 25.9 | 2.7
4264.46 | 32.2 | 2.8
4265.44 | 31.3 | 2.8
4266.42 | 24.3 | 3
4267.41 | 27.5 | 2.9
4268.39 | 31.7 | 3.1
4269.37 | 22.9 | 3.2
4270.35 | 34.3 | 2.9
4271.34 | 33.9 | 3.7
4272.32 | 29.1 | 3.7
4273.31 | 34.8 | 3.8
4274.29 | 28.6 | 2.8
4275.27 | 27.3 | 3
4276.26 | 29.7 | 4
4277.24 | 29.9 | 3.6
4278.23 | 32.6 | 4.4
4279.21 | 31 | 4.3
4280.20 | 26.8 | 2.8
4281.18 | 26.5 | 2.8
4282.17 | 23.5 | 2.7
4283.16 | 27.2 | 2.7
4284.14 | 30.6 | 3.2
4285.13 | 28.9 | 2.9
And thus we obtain -0.93 angstroms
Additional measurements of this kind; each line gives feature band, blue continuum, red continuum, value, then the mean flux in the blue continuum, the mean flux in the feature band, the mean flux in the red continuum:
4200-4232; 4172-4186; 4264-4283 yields 1.41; 26.4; 26.3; 29.3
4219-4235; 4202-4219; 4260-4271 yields 0.94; 26.8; 26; 29.3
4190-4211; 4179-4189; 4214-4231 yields 1.49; 26.9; 24.8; 26.4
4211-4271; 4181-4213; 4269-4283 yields 0.28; 25.6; 27.5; 29.3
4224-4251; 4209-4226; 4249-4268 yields 0.33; 27.3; 27.1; 27.6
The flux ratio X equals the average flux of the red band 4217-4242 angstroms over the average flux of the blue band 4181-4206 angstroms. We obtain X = 1.05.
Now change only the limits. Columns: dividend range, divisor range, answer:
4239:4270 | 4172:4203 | 1.10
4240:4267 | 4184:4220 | 1.08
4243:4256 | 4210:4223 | 0.95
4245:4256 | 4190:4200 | 1.12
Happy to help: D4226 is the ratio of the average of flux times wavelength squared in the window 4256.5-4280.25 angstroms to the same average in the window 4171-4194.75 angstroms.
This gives 1.20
